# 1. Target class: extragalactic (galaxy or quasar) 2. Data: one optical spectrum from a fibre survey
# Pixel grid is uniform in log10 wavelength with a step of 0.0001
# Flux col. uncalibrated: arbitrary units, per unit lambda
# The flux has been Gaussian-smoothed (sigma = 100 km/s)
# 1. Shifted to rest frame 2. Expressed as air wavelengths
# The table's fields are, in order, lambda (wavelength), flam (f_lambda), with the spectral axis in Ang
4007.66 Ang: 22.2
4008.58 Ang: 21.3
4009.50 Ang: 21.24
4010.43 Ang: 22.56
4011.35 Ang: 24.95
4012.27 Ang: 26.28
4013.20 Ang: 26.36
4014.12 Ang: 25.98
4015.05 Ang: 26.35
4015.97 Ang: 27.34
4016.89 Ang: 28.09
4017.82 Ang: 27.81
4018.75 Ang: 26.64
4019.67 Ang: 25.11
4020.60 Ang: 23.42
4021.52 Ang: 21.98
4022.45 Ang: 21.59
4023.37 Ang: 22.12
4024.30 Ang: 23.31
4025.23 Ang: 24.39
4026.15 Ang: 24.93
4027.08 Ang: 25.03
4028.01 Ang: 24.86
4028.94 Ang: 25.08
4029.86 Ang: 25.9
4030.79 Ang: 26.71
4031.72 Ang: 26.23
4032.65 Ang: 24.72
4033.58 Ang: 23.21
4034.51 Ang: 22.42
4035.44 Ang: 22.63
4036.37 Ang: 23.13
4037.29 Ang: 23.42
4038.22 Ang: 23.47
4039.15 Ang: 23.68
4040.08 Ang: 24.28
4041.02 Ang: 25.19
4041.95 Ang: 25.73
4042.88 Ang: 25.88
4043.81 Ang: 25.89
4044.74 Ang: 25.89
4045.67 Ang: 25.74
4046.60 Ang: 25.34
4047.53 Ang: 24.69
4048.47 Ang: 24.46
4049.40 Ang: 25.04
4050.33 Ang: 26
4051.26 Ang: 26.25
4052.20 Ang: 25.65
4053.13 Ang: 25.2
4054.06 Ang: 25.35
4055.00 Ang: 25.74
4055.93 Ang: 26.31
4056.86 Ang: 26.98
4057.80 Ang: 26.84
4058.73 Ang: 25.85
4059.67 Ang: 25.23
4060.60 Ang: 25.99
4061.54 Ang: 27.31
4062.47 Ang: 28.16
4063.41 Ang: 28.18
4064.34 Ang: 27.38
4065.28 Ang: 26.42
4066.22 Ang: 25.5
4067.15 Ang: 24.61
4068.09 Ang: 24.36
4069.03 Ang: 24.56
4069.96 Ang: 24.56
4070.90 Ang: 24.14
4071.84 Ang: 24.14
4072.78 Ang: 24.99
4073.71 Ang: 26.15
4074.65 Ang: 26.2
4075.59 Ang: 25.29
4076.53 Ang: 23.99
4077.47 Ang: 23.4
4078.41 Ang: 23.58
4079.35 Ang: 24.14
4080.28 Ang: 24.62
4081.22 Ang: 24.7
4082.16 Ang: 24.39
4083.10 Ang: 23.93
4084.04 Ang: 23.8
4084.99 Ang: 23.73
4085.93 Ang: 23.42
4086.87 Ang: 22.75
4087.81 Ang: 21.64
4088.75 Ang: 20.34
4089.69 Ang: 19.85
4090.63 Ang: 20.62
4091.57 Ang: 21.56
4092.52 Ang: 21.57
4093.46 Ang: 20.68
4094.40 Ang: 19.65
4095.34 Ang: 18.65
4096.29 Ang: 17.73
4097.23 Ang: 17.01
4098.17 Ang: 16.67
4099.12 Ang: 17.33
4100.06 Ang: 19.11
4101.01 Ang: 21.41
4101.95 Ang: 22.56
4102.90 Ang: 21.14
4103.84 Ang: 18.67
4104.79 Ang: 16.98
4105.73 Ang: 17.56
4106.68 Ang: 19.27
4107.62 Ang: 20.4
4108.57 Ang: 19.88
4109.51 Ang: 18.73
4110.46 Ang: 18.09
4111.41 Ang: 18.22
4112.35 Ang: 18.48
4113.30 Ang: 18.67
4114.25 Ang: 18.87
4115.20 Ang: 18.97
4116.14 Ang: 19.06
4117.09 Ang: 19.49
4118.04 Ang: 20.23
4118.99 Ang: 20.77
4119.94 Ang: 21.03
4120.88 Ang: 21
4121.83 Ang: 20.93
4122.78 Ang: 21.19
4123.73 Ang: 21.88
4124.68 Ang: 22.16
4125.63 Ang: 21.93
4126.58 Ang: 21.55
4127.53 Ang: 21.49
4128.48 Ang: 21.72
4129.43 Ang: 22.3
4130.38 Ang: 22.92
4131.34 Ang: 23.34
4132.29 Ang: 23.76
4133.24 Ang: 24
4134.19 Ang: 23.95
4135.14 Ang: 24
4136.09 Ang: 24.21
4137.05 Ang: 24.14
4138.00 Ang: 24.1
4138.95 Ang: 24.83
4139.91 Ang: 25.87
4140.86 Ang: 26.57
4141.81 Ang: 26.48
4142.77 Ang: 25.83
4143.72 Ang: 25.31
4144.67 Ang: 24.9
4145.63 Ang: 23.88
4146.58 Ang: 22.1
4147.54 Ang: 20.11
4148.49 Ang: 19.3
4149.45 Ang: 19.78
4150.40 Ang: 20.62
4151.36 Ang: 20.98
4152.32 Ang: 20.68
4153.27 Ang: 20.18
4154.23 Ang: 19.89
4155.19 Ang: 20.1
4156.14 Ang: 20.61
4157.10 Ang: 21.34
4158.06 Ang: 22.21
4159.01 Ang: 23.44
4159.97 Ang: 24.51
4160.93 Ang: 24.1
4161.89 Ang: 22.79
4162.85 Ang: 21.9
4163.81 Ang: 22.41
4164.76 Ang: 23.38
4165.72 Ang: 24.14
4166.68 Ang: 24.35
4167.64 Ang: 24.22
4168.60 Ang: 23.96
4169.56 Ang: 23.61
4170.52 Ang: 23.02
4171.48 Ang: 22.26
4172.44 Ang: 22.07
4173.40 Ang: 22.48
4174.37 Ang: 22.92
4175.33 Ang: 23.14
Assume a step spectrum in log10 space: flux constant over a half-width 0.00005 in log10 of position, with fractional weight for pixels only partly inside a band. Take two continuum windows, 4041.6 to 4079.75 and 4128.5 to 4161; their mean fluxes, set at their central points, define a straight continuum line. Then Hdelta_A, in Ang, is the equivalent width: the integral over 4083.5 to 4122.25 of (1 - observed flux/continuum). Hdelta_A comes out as 6.9 Ang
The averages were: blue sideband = 25.5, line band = 19.9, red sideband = 22.9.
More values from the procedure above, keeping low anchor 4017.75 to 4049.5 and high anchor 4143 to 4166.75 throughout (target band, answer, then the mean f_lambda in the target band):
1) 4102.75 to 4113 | 1.9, 18.8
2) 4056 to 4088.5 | -1.7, 25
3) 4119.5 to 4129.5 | 0.5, 21.5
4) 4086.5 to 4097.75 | 1.6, 20.1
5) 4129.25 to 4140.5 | -0.8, 24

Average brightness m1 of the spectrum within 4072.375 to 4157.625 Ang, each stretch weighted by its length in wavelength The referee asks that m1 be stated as 21.7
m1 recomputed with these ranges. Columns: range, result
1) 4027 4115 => 23.3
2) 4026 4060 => 25.1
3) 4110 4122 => 19.5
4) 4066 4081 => 24.6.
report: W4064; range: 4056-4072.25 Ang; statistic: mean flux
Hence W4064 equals 25.9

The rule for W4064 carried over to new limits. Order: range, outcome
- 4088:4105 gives 19.6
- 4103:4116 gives 18.8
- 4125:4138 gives 23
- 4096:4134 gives 20.2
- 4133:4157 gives 22.9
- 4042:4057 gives 25.6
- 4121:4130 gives 21.7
